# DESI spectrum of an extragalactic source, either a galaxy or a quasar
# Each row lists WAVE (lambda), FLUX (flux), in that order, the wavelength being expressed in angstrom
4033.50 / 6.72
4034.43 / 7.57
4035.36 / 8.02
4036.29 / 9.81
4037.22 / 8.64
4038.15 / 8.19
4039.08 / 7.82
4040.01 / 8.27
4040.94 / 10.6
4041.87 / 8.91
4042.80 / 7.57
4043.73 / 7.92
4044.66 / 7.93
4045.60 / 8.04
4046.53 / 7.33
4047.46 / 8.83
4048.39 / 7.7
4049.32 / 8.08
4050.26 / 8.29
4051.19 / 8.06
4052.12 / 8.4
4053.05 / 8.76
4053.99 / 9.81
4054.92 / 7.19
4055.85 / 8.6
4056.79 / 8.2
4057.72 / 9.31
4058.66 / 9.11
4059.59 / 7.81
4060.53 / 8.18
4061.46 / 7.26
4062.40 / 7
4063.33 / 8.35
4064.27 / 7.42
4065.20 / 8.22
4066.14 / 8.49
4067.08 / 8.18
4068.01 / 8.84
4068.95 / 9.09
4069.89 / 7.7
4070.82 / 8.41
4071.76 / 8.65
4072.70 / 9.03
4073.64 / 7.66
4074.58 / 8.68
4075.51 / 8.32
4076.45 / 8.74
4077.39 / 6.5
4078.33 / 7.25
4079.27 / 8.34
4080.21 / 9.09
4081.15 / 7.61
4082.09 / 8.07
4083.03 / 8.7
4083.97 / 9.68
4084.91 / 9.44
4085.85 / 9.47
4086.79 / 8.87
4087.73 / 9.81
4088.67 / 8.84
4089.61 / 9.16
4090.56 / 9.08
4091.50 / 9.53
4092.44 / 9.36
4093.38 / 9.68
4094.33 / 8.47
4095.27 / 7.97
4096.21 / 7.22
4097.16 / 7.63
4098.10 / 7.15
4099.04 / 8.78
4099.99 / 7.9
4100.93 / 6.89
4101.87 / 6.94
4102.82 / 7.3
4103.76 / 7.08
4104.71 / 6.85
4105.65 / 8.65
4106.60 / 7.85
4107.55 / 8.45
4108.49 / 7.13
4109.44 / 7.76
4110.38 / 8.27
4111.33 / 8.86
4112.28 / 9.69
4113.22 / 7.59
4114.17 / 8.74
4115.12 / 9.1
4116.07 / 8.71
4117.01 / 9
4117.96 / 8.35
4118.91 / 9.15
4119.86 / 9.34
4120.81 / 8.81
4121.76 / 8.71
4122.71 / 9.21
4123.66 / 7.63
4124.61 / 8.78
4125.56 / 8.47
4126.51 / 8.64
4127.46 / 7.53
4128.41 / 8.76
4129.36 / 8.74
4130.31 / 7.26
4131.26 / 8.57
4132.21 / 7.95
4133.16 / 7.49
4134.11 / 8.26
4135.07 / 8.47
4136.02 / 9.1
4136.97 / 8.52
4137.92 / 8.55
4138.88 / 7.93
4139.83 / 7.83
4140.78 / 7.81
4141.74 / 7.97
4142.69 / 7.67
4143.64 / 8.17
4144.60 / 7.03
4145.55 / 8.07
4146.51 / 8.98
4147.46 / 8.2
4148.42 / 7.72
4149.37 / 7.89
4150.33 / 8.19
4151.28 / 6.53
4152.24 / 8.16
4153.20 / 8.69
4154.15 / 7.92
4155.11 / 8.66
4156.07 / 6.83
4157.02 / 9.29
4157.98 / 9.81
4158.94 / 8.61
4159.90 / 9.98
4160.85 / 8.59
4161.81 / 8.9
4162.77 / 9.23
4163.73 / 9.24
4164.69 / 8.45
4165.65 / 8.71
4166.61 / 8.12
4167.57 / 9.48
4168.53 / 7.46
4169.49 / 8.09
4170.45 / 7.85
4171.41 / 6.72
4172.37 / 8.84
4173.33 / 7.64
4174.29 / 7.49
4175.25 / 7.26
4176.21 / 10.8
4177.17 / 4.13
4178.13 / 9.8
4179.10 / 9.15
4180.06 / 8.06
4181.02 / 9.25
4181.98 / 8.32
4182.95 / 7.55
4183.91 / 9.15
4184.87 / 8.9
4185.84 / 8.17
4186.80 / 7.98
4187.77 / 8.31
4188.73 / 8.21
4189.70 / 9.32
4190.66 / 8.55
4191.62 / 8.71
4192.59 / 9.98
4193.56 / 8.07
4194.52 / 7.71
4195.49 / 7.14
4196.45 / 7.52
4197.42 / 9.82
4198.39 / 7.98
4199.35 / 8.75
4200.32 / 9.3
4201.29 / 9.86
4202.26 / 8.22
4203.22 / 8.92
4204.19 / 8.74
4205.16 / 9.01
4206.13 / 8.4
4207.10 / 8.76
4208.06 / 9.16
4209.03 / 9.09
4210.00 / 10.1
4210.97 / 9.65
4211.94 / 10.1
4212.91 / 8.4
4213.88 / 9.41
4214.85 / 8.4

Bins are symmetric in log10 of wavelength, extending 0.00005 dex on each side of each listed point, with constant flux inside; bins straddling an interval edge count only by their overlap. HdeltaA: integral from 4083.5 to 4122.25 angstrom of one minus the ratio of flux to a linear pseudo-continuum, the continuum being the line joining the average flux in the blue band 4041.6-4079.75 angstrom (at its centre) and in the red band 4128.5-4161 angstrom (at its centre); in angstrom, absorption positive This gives -1.2 angstrom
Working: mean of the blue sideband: 8.2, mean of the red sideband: 8.22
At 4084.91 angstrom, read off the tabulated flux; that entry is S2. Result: 9.44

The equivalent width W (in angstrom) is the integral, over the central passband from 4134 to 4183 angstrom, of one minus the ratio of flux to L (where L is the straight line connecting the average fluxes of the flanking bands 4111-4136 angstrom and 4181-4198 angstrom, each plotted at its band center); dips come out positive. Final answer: 1.3 angstrom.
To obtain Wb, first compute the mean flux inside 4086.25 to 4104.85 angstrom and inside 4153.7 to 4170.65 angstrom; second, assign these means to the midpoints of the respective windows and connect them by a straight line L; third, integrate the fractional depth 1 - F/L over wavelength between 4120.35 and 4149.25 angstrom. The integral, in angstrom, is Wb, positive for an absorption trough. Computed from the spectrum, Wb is 0.86 angstrom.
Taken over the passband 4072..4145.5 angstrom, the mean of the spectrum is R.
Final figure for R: 8.33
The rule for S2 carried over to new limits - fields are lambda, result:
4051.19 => 8.06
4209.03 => 9.09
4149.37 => 7.89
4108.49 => 7.13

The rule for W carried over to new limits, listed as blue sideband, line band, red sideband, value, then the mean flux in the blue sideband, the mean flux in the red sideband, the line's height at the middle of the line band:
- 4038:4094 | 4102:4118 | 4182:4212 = 0.7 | 8.46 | 8.72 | 8.55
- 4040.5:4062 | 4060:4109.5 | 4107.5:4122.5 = 1.4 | 8.34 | 8.62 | 8.48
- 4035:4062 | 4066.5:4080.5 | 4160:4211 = 0.2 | 8.36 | 8.54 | 8.4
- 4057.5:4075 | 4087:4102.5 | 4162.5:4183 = -0.3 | 8.26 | 8.26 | 8.26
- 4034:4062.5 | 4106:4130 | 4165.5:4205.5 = -0.5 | 8.31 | 8.4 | 8.36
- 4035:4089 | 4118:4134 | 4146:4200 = -0.1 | 8.4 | 8.37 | 8.38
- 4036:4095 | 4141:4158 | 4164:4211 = 0.9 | 8.48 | 8.5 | 8.49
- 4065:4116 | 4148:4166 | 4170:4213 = 0.0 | 8.35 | 8.56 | 8.49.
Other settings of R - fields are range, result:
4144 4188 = 8.31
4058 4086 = 8.3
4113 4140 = 8.47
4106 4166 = 8.39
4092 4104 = 7.89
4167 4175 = 7.93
